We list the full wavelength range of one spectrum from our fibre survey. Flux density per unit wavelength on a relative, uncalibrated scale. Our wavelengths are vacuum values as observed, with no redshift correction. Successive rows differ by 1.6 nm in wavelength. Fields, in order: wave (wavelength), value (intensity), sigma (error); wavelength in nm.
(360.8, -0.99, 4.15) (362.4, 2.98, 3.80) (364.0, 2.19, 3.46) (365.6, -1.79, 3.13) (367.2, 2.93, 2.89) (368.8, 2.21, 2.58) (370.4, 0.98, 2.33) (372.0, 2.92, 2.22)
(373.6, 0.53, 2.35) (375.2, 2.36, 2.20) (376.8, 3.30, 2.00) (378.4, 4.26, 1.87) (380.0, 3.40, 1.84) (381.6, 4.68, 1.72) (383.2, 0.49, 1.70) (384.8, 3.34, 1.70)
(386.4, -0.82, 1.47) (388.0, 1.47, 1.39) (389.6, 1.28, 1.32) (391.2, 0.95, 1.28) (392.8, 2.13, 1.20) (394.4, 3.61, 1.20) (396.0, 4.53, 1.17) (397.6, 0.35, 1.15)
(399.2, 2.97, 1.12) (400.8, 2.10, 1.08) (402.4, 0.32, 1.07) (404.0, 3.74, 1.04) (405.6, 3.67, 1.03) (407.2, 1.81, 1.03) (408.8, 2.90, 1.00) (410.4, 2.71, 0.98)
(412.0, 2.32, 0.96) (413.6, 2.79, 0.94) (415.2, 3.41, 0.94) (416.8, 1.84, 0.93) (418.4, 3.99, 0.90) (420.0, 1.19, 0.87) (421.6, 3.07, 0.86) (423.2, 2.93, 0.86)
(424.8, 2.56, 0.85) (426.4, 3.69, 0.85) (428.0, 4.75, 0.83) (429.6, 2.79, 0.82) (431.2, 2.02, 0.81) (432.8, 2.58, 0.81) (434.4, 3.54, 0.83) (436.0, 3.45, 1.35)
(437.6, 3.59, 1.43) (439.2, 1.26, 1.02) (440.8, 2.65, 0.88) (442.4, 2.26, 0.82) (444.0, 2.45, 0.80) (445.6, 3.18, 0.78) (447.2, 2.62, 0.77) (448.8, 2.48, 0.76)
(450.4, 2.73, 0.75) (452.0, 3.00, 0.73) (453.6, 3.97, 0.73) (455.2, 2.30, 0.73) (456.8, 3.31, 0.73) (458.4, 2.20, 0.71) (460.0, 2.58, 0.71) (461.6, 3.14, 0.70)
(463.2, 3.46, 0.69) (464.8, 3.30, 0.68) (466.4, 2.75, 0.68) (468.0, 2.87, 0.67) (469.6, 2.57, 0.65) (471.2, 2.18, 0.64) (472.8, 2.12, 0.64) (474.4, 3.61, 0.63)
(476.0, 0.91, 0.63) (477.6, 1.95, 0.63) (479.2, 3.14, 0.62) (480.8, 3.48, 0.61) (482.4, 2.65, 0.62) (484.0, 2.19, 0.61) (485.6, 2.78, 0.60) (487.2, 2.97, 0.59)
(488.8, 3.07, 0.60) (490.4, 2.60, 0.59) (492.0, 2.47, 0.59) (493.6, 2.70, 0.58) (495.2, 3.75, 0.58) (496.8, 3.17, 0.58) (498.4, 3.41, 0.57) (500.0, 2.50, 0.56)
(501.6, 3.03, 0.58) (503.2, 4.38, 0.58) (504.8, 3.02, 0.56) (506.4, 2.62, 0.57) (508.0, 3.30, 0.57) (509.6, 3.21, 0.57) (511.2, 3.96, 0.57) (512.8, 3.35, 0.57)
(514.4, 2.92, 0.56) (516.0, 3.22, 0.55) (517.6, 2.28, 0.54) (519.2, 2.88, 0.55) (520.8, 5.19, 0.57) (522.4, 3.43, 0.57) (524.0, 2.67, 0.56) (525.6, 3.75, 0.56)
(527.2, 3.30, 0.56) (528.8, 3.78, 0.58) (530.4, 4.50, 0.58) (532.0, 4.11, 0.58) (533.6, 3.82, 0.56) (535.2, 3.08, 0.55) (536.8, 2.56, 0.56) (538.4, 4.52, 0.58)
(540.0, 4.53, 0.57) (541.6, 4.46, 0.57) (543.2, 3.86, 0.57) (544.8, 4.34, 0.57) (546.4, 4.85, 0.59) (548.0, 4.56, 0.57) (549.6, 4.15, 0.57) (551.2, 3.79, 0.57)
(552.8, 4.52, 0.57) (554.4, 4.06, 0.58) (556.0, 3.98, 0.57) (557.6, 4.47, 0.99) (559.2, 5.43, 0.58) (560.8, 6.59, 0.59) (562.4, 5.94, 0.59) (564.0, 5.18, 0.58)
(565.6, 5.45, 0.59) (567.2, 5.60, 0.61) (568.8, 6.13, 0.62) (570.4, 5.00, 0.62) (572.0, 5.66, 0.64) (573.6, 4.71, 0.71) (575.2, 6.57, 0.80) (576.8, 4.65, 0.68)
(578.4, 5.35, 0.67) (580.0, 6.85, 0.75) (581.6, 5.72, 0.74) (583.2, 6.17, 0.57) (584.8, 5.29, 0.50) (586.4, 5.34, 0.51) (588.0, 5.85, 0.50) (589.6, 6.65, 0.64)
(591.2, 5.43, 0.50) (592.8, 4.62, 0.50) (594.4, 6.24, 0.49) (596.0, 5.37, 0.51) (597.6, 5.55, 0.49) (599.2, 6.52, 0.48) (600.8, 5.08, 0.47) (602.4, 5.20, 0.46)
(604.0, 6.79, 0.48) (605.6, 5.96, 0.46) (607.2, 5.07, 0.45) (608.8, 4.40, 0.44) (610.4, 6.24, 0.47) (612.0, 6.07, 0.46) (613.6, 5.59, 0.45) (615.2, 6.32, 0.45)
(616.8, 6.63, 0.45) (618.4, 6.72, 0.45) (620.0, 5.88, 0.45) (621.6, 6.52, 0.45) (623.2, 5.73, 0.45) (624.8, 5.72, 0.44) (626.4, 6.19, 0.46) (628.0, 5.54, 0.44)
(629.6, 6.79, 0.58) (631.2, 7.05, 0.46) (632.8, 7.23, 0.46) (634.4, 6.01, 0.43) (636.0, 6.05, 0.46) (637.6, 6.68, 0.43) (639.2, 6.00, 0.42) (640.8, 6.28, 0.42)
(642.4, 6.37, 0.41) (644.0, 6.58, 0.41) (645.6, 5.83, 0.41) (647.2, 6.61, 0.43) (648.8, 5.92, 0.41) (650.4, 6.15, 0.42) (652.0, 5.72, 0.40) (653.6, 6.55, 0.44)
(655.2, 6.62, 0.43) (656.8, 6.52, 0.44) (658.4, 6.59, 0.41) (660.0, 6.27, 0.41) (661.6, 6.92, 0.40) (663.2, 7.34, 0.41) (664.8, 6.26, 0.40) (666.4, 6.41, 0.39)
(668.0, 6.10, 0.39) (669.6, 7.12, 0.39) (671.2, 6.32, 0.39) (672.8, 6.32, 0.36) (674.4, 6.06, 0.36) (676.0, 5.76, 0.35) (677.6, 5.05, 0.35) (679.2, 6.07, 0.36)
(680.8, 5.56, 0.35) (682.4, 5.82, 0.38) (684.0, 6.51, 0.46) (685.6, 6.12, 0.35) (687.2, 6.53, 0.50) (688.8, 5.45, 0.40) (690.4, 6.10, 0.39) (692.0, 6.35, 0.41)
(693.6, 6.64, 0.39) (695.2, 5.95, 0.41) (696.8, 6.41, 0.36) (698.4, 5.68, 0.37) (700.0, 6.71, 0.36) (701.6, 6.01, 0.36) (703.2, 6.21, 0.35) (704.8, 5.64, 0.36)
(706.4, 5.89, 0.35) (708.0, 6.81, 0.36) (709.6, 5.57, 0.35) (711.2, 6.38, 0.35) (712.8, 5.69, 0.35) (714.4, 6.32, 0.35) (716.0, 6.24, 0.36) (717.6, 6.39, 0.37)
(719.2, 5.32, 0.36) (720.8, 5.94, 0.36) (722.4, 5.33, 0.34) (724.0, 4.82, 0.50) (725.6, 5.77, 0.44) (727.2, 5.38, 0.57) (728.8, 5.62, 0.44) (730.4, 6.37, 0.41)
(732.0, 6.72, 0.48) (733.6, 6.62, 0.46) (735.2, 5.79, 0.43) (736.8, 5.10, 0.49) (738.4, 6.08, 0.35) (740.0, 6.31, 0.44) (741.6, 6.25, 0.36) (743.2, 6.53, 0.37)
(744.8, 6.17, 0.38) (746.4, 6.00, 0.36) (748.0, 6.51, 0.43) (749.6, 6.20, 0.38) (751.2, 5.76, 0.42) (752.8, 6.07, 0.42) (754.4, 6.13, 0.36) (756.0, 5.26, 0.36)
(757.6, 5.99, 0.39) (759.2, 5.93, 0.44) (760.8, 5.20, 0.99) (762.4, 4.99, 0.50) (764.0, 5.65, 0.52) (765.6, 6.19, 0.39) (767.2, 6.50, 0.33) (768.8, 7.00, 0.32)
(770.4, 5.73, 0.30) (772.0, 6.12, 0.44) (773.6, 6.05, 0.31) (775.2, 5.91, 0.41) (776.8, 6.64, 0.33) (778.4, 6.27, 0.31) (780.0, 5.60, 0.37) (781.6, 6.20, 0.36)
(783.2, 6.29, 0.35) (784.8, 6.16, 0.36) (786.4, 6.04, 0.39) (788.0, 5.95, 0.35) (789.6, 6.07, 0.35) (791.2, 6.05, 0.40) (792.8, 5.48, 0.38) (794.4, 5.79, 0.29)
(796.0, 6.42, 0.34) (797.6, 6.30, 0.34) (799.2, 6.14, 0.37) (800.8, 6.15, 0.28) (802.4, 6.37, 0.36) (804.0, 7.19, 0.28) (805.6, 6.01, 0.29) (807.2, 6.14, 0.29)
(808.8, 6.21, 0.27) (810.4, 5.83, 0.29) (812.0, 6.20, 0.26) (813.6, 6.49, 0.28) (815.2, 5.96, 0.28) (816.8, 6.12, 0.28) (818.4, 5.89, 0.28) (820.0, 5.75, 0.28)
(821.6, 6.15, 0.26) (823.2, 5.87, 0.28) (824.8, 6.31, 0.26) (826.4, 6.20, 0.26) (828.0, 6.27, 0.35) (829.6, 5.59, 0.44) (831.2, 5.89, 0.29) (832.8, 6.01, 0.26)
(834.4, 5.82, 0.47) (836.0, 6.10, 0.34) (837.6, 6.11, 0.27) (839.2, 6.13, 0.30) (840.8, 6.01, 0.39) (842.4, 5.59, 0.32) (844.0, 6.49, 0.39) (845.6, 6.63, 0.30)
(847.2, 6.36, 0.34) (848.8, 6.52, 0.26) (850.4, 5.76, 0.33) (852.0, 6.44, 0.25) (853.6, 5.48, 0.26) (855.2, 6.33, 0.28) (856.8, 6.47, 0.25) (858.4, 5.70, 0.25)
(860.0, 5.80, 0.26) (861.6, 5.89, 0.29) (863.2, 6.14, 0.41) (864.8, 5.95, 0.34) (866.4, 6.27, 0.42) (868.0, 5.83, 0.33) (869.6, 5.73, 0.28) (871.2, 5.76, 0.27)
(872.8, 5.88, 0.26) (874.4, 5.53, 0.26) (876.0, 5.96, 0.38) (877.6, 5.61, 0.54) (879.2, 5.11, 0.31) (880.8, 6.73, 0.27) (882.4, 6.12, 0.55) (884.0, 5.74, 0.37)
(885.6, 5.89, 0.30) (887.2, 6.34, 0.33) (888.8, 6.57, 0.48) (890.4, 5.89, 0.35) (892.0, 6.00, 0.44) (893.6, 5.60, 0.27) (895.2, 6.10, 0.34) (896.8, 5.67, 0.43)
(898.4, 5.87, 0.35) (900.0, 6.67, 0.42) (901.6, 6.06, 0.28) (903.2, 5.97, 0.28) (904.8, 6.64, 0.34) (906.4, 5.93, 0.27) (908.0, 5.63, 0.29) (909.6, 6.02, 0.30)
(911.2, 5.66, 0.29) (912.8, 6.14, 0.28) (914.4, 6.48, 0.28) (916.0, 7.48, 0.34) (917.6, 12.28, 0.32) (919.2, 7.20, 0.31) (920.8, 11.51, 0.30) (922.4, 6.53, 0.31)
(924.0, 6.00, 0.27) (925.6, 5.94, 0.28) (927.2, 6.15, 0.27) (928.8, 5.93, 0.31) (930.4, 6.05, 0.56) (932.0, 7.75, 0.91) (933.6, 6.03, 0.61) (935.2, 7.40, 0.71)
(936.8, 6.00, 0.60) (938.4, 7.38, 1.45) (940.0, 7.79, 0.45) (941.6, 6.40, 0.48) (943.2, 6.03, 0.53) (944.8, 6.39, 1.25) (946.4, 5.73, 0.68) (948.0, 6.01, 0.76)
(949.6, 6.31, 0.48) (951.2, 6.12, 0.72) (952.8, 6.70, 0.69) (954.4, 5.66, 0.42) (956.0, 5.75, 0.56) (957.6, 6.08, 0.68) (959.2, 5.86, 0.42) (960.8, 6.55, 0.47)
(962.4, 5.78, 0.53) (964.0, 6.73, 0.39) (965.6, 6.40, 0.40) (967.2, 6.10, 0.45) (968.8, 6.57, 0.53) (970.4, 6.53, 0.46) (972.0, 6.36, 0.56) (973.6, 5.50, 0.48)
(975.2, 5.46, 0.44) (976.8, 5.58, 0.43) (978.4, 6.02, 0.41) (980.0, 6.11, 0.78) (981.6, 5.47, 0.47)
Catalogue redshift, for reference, 0.40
